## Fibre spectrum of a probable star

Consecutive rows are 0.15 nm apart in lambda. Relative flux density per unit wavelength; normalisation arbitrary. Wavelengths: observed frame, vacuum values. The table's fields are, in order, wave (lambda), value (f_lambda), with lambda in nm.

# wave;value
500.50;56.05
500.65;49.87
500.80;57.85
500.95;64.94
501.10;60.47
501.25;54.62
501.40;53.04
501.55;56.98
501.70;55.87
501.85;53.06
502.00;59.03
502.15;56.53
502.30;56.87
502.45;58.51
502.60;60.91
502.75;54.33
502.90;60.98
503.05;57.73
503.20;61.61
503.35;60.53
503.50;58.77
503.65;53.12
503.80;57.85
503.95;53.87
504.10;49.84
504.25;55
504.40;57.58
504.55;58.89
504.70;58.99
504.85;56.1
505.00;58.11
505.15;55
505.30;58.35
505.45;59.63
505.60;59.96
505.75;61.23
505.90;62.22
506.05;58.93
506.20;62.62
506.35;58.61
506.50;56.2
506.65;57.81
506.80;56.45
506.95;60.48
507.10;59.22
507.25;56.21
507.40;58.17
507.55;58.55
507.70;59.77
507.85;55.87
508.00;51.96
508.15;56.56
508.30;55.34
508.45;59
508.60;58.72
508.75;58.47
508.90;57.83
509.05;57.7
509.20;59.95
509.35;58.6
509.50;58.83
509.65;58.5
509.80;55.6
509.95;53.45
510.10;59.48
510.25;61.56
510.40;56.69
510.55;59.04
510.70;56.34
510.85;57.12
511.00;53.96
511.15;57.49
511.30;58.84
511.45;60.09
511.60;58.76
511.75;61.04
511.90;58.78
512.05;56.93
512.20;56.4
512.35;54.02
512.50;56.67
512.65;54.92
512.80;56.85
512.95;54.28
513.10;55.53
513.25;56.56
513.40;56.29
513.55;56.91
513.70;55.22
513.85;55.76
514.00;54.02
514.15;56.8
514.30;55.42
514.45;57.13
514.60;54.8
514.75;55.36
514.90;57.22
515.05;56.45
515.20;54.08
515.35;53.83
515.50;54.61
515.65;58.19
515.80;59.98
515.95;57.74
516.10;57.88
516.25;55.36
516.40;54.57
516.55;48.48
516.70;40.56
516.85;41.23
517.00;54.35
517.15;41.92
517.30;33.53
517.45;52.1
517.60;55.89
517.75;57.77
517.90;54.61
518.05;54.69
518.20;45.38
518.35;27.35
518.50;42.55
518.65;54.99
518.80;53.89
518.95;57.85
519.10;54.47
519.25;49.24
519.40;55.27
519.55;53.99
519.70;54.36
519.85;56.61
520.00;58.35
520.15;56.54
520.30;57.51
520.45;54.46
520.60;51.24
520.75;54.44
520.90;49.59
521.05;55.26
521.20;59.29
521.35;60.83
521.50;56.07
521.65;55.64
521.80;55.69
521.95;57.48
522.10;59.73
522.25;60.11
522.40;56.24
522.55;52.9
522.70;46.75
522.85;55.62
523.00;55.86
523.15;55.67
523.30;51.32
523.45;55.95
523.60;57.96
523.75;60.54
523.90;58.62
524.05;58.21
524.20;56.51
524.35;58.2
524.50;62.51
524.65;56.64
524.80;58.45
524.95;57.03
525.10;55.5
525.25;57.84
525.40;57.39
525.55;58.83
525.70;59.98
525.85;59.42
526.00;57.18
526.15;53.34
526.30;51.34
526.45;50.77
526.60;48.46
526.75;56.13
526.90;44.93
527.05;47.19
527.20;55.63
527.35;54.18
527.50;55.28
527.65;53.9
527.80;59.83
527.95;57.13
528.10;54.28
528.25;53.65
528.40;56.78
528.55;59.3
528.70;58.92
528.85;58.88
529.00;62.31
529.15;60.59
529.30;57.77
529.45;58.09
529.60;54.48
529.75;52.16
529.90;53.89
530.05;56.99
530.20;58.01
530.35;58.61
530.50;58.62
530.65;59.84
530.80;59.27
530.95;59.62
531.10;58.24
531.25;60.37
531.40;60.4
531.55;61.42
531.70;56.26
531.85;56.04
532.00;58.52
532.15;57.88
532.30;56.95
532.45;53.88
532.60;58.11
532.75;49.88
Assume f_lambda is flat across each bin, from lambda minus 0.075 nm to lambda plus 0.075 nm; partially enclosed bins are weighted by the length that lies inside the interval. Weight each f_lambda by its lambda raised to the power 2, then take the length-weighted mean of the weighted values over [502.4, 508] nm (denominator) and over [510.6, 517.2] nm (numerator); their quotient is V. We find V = 1.0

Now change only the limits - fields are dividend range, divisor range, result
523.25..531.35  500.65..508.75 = 1.07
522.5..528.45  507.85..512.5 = 1.02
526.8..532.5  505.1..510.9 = 1.06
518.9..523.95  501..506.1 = 1.04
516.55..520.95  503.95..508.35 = 0.93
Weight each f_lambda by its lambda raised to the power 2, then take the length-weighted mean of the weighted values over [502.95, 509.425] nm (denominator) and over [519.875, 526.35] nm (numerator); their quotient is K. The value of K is 1.0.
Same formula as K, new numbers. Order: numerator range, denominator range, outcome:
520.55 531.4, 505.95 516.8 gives 1.05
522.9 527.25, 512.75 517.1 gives 1.06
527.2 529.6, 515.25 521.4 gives 1.13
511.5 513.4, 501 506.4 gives 1.02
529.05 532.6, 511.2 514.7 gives 1.09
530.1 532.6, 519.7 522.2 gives 1.08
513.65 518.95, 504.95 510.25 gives 0.93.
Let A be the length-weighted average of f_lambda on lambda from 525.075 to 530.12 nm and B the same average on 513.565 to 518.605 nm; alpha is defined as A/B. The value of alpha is 1.07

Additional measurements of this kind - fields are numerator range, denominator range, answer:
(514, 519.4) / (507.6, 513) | 0.91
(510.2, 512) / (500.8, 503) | 1.01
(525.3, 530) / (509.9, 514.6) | 0.98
